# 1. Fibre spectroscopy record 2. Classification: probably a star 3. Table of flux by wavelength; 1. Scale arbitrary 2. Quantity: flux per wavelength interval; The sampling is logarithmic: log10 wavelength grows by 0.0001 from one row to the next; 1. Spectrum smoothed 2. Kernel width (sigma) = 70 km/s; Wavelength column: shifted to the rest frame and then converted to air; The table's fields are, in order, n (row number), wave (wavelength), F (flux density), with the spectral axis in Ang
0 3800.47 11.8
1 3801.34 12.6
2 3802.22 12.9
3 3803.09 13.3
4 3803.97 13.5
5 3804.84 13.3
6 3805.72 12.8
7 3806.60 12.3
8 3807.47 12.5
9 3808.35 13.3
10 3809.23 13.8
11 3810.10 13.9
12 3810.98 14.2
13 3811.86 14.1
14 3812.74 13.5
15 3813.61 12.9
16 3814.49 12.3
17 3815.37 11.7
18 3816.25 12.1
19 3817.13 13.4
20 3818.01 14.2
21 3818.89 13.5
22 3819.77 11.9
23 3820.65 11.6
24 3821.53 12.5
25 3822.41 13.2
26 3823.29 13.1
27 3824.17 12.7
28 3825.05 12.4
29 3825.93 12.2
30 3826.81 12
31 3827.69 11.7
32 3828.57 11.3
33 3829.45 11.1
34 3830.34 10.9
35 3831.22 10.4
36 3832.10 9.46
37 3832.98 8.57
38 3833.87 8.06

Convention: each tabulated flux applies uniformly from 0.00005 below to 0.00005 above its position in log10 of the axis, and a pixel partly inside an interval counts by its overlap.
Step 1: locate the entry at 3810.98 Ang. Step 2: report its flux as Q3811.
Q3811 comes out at 14.2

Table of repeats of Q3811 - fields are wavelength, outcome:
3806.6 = 12.3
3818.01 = 14.2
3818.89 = 13.5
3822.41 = 13.2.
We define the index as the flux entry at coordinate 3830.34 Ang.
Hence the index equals 10.9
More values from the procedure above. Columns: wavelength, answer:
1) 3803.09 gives 13.3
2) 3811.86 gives 14.1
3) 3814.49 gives 12.3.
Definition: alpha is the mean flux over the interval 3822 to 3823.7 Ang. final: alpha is 13.2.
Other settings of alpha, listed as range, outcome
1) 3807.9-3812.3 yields 13.8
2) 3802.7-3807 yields 13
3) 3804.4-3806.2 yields 13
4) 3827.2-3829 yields 11.5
